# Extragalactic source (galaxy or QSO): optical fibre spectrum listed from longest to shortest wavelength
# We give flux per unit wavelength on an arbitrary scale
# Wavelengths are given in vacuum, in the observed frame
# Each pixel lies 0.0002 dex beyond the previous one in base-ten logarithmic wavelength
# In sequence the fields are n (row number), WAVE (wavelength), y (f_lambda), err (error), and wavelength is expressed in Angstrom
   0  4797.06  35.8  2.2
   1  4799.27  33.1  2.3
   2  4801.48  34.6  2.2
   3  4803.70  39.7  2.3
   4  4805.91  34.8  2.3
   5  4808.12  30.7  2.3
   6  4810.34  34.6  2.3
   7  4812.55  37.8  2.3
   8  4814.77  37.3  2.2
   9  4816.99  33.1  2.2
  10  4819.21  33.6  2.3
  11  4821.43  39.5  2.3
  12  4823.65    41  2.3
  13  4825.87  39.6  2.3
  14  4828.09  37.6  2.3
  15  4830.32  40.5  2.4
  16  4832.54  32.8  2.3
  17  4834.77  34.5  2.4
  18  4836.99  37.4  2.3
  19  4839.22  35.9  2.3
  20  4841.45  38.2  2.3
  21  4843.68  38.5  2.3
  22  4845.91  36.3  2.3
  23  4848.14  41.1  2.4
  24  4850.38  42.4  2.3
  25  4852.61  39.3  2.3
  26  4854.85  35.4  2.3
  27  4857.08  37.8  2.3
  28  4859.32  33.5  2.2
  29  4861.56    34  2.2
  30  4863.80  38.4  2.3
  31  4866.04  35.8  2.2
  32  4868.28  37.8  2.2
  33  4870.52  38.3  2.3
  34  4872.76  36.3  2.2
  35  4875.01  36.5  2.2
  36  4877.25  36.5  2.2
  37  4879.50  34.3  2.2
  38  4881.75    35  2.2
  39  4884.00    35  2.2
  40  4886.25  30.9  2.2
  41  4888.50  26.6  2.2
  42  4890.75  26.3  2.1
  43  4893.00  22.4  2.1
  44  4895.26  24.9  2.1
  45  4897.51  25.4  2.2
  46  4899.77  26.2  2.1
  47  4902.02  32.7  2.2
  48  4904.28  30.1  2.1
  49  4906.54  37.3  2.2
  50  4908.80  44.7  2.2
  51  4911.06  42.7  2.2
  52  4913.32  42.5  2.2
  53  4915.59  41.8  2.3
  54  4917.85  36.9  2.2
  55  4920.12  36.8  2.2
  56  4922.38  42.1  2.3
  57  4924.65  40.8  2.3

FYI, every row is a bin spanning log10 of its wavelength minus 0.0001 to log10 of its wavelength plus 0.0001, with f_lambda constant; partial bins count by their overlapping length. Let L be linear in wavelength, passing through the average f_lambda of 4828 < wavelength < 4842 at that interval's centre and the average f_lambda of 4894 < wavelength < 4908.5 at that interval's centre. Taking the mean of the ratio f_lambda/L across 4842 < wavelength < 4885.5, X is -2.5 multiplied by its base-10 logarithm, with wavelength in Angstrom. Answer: -0.095 mag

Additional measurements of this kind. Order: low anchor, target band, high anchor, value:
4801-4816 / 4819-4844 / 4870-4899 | -0.10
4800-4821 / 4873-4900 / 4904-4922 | 0.26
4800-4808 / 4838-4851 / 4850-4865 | -0.06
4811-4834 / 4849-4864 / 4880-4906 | -0.12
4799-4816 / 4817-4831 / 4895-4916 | -0.08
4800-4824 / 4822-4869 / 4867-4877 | -0.03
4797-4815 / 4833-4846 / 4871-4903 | -0.10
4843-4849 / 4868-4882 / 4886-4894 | -0.20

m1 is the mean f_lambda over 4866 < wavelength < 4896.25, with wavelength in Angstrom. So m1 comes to 32.5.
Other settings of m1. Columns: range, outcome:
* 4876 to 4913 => 32.2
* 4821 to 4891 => 36.4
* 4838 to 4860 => 37.9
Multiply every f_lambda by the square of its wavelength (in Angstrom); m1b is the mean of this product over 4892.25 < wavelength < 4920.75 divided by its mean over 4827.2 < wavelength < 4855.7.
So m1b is 0.9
